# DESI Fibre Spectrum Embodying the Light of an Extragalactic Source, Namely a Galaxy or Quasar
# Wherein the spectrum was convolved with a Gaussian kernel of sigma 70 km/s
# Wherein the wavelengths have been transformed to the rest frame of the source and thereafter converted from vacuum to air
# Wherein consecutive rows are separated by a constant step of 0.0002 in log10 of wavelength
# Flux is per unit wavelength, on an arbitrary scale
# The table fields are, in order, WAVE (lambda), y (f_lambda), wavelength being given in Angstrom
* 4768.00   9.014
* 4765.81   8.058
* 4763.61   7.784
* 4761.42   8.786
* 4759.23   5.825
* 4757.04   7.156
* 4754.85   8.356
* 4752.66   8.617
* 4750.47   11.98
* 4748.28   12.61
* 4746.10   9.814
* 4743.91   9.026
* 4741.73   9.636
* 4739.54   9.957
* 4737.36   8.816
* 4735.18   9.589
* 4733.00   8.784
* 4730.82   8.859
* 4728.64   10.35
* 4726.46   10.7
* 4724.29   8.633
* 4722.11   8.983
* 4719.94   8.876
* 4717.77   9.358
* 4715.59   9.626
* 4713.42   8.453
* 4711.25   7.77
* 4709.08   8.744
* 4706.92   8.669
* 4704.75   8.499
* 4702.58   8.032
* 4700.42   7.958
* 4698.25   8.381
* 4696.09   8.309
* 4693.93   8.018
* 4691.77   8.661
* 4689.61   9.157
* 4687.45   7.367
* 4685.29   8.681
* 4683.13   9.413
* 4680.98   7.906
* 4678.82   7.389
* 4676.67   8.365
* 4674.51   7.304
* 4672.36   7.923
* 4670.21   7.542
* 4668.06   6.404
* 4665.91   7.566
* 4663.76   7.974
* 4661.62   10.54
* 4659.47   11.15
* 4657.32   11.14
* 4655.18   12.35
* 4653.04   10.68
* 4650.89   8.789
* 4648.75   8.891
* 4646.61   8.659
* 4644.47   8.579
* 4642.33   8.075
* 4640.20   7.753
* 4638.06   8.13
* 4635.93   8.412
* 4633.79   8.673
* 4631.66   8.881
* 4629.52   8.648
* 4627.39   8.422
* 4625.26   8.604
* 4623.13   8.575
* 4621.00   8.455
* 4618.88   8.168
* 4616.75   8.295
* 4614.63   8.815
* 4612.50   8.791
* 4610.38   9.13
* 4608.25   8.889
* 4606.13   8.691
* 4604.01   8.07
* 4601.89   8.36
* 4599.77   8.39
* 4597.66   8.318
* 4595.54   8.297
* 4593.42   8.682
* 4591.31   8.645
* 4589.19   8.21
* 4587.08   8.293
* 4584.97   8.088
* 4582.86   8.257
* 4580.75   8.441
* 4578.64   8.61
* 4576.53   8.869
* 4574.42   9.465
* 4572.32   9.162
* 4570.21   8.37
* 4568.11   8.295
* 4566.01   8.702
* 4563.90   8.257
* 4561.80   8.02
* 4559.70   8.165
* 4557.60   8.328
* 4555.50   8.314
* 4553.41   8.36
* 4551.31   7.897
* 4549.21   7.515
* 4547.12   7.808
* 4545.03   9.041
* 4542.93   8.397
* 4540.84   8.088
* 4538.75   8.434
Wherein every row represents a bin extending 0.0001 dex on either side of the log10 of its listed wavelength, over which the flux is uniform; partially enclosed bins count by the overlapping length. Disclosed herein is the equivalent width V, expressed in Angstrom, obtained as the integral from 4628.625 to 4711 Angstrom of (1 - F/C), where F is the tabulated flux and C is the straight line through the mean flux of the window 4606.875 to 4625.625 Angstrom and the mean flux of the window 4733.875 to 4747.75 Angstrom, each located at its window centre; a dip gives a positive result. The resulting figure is 3.9 Angstrom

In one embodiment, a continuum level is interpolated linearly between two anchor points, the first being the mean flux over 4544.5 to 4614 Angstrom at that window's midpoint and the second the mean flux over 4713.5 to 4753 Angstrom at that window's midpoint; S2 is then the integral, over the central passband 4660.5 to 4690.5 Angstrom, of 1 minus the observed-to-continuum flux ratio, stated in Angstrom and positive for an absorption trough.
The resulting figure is 3.6 Angstrom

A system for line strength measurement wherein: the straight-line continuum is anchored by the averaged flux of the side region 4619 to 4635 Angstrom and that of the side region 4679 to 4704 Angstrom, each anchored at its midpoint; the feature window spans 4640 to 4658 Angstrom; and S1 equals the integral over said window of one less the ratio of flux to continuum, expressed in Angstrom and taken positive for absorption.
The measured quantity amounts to -2.11 Angstrom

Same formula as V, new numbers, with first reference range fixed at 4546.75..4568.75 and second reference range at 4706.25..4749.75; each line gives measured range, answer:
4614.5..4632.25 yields 0.24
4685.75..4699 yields 1.17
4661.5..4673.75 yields 1.61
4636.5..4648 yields 0.67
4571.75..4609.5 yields -0.63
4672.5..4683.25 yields 1.30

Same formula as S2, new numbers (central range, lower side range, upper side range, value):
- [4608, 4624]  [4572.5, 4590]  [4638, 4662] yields 0.80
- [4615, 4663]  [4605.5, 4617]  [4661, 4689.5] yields -3.57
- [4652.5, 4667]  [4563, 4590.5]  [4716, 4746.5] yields -1.92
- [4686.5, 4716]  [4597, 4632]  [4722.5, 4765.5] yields 1.99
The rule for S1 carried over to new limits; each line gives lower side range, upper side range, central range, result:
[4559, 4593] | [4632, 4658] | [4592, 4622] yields 0.9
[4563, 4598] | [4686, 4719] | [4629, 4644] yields 0.2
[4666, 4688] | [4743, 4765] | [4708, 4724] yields -0.8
